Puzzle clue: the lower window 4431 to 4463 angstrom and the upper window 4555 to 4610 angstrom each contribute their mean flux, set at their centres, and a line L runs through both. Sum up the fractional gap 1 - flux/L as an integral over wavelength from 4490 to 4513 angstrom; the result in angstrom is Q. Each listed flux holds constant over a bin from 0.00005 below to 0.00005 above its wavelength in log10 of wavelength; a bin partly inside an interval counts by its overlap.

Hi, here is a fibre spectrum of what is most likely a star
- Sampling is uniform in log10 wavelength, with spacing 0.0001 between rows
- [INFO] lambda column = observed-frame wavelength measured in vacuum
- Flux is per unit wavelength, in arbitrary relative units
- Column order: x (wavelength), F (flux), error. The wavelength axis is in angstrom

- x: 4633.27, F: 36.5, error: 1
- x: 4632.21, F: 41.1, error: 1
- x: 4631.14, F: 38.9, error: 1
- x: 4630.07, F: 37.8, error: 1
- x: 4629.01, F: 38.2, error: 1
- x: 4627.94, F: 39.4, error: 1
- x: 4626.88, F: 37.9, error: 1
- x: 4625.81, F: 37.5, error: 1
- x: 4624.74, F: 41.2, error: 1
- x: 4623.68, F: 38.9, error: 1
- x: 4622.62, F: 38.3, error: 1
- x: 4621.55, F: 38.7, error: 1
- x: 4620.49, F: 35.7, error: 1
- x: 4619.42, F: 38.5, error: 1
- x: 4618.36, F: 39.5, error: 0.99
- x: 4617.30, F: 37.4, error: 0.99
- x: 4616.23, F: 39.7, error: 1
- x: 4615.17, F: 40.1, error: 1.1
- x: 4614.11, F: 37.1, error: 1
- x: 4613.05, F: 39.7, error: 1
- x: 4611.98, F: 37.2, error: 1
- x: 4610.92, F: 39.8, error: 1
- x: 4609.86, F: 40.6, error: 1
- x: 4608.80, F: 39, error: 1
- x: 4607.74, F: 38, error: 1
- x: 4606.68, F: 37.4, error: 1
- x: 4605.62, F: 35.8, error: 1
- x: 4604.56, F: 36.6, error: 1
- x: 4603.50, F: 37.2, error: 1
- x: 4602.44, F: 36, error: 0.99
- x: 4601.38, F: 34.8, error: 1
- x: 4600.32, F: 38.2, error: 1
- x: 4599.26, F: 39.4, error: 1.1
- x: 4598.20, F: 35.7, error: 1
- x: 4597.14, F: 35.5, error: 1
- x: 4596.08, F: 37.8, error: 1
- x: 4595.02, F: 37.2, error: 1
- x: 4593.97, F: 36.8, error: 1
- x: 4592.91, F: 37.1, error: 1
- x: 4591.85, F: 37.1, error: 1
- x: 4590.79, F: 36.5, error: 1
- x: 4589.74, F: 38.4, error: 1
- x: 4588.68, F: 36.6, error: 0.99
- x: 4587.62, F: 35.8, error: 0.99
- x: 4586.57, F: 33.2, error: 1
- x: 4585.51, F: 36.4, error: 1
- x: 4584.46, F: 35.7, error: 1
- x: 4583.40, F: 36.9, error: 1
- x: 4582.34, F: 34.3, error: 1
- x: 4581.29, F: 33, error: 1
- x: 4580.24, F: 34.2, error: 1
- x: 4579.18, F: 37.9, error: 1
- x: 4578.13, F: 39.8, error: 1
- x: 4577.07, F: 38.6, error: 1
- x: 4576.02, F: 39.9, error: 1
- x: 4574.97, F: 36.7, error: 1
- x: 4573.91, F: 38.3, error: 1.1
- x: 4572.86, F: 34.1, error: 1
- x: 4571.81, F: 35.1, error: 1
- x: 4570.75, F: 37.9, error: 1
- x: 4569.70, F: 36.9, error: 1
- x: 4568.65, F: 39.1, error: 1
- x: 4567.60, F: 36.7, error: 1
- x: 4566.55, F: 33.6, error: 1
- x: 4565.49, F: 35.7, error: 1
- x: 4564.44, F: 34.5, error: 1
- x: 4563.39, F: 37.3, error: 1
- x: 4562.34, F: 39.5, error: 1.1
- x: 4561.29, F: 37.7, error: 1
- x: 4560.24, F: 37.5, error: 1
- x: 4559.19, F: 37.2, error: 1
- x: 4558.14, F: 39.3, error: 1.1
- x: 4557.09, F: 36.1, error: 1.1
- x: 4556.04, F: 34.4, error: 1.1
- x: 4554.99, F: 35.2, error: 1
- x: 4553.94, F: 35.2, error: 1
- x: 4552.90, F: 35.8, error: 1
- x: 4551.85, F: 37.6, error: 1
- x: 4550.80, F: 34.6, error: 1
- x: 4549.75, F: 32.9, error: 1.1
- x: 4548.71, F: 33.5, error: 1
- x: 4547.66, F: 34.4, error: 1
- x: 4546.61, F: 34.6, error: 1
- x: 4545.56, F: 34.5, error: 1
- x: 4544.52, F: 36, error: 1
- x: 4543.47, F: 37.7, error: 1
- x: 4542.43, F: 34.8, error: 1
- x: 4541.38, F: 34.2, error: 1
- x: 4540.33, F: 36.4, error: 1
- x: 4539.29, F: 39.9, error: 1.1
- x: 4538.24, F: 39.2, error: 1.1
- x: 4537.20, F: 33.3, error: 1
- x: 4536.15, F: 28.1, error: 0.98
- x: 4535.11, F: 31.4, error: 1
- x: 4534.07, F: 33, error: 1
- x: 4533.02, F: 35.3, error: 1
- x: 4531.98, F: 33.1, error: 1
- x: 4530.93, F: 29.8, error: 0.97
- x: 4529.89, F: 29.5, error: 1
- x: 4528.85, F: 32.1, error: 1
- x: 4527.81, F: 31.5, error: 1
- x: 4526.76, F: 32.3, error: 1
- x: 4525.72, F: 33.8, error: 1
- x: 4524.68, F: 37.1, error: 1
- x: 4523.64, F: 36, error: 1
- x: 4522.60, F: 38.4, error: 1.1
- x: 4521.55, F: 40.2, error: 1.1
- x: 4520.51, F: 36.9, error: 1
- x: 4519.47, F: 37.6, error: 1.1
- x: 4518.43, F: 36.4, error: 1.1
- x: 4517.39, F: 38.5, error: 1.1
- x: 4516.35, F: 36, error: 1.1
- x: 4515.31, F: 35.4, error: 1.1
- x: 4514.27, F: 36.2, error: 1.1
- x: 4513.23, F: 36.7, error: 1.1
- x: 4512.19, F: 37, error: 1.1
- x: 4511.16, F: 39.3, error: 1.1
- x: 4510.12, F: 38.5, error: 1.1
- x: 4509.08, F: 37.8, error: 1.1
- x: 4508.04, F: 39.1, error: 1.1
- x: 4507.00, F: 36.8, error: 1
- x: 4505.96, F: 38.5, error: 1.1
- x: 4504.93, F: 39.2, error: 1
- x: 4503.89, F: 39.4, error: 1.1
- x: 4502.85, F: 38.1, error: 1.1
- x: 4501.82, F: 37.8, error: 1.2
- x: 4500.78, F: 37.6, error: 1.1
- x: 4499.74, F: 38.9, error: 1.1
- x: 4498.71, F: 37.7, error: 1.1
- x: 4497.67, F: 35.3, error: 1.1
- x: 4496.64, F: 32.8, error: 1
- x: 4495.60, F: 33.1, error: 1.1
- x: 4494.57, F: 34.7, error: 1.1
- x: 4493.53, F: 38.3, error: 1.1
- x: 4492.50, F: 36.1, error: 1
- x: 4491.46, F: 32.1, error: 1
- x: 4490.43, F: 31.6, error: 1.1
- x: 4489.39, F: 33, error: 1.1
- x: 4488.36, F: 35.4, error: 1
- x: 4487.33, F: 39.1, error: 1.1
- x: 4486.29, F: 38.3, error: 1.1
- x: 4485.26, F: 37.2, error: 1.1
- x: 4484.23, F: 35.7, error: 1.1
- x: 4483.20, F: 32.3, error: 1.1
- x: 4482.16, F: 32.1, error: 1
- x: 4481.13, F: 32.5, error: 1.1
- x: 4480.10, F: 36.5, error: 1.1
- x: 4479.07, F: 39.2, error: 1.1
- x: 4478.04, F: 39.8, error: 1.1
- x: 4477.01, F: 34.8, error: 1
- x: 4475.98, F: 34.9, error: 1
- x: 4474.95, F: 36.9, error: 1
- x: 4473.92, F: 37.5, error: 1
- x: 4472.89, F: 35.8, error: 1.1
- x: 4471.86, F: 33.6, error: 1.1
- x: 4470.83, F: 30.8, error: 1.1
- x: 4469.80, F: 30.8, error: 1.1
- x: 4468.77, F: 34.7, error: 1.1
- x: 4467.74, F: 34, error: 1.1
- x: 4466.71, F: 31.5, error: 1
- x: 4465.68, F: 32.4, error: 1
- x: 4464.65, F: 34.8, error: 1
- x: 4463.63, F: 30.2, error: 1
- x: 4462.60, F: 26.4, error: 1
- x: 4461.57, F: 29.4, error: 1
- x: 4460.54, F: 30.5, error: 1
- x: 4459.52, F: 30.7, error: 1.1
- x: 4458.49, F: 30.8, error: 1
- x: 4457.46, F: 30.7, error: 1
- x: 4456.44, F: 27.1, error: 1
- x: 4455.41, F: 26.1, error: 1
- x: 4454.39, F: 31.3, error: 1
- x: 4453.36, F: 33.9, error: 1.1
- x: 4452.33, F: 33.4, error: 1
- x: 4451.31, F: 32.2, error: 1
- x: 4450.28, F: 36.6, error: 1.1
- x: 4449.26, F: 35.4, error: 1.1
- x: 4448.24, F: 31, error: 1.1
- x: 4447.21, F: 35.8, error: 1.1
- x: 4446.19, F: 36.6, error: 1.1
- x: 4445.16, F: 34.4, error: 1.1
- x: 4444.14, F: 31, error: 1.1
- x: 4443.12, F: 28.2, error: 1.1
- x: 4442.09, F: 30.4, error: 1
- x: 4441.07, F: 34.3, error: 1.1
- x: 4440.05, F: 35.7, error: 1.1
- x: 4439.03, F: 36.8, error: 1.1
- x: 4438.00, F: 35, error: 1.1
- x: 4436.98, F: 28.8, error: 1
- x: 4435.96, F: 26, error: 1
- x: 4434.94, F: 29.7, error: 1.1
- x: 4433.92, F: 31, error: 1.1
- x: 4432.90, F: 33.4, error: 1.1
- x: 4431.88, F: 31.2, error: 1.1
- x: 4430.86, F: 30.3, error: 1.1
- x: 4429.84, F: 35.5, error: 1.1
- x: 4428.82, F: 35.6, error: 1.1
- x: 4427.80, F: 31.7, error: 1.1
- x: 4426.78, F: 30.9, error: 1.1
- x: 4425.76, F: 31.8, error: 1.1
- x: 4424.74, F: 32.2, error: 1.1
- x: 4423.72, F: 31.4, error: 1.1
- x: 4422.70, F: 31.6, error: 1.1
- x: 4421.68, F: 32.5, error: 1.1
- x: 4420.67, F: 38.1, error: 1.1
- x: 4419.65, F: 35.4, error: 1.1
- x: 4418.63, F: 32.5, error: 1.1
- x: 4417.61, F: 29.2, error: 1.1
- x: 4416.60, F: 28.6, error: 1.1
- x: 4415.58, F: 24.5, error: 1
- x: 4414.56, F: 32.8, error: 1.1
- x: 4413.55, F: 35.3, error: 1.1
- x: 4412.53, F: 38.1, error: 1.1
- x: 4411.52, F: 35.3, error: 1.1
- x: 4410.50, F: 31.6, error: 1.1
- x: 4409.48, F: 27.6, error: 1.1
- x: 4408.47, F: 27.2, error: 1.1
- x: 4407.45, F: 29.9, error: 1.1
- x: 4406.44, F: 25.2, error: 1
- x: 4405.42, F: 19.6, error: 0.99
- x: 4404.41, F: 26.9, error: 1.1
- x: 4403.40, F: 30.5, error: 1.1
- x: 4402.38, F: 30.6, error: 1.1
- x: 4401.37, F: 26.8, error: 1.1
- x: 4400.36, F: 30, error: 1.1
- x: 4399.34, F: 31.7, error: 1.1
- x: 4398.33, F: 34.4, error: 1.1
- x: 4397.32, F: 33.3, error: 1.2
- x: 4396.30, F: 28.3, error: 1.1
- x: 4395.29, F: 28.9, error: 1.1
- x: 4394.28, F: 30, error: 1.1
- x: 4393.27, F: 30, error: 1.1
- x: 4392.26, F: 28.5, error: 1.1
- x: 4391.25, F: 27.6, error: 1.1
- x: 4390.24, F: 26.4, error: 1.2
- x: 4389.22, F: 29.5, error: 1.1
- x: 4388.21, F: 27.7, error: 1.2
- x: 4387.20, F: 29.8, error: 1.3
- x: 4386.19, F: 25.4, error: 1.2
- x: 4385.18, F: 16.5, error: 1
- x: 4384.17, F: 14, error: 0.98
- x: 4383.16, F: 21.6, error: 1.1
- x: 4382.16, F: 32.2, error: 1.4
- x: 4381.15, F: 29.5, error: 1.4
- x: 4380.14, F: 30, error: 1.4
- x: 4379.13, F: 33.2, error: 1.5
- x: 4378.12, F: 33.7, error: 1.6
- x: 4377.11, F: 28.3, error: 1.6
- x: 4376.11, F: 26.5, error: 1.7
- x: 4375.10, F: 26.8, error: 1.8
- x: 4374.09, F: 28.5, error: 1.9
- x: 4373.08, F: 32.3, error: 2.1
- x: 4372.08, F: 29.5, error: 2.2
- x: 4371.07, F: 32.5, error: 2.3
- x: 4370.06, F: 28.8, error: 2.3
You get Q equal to -2.1 angstrom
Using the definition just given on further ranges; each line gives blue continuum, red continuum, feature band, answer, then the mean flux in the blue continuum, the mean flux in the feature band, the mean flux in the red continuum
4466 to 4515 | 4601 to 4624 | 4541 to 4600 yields 1.6 angstrom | 35.9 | 36.3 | 38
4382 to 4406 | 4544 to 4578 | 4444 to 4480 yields -2.3 angstrom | 27.4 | 33.1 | 36.3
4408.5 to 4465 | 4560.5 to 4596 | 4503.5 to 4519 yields -1.4 angstrom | 32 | 37.6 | 36.6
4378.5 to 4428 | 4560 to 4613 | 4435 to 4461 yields -0.6 angstrom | 29.5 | 32.1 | 36.9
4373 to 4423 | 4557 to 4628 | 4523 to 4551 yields 0.8 angstrom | 29.3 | 34.1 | 37.3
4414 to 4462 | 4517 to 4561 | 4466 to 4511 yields -3.0 angstrom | 32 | 35.8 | 35.1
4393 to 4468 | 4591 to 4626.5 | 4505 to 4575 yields -1.0 angstrom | 31.4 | 35.8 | 37.8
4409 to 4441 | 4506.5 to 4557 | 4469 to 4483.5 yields -0.5 angstrom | 32.3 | 34.9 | 35.4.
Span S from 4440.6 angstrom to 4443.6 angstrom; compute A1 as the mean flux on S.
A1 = 30.9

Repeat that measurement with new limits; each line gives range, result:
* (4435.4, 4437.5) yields 27.6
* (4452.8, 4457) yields 29.6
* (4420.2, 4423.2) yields 34.1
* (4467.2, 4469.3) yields 34.2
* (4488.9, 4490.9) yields 32.2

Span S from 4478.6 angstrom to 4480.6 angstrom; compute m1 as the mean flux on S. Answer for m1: 37.9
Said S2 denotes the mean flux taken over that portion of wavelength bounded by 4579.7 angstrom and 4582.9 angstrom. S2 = 33.9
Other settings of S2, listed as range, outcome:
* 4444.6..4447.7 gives 35.5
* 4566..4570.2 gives 36.5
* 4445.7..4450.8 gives 35.1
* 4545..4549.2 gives 34.3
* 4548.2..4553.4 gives 34.9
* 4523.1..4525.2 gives 36.6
